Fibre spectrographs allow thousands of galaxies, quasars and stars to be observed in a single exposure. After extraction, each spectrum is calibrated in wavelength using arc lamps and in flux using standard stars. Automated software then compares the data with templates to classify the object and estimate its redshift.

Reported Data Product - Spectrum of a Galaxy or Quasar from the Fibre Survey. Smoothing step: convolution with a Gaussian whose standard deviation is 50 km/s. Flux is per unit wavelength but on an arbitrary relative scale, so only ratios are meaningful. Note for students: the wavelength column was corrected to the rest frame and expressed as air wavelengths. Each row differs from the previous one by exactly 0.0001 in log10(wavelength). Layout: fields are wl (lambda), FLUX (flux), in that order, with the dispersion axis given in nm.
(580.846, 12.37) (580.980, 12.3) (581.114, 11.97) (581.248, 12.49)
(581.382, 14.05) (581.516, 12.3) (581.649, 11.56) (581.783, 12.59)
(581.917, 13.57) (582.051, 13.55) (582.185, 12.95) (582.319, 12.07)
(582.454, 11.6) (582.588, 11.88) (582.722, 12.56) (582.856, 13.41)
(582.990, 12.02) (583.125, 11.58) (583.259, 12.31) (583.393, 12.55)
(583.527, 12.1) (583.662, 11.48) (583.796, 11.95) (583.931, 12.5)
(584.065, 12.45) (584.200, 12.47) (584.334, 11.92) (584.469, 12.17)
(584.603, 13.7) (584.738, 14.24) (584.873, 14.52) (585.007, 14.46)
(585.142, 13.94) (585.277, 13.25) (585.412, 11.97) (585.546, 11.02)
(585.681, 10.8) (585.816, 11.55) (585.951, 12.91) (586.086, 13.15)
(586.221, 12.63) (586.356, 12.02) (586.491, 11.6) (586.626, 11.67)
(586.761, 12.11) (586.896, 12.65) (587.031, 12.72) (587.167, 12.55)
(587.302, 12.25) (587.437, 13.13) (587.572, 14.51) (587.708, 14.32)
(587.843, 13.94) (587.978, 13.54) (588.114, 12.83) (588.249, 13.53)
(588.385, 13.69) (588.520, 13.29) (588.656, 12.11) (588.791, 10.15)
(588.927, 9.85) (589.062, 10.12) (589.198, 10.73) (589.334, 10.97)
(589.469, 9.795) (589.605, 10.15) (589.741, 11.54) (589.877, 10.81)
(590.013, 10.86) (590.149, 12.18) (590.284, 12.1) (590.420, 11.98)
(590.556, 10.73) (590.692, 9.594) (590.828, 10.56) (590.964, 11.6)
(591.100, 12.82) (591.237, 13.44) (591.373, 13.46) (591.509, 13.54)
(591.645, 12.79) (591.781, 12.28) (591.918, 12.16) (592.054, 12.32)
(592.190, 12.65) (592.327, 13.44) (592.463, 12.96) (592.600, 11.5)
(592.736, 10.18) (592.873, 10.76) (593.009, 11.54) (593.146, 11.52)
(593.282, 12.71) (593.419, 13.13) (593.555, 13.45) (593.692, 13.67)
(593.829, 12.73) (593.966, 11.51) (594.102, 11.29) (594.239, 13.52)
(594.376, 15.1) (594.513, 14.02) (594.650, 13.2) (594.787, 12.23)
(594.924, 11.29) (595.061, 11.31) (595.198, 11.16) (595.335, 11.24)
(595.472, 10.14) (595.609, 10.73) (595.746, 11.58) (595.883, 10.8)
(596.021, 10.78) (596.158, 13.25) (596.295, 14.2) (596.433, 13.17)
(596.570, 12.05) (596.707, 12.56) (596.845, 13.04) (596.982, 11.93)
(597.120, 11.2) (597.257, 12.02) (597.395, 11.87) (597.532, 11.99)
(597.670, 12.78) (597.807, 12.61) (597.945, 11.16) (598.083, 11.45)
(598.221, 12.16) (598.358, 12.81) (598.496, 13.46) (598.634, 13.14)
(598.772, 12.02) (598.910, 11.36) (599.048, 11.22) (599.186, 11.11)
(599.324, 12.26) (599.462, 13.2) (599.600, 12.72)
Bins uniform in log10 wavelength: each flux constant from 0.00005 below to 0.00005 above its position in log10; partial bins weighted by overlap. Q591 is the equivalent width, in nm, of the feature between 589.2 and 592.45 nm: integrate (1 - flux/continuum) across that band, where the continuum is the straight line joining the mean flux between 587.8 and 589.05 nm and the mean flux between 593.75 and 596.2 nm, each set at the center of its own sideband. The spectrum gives 0.12 nm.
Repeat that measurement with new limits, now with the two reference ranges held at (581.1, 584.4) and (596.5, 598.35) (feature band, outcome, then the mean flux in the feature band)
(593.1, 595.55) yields -0.049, 12.4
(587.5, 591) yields 0.148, 11.8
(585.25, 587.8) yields -0.030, 12.5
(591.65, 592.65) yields -0.025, 12.5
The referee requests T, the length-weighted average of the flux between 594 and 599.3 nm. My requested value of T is 12.1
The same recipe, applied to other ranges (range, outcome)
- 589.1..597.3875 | 12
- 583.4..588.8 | 12.7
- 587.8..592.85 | 11.9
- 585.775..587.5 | 12.4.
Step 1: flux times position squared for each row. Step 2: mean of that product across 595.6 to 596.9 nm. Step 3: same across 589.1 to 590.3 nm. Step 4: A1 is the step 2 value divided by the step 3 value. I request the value 1.15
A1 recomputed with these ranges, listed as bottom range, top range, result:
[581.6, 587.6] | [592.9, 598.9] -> 1.02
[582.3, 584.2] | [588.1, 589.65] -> 0.95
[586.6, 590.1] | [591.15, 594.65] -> 1.06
